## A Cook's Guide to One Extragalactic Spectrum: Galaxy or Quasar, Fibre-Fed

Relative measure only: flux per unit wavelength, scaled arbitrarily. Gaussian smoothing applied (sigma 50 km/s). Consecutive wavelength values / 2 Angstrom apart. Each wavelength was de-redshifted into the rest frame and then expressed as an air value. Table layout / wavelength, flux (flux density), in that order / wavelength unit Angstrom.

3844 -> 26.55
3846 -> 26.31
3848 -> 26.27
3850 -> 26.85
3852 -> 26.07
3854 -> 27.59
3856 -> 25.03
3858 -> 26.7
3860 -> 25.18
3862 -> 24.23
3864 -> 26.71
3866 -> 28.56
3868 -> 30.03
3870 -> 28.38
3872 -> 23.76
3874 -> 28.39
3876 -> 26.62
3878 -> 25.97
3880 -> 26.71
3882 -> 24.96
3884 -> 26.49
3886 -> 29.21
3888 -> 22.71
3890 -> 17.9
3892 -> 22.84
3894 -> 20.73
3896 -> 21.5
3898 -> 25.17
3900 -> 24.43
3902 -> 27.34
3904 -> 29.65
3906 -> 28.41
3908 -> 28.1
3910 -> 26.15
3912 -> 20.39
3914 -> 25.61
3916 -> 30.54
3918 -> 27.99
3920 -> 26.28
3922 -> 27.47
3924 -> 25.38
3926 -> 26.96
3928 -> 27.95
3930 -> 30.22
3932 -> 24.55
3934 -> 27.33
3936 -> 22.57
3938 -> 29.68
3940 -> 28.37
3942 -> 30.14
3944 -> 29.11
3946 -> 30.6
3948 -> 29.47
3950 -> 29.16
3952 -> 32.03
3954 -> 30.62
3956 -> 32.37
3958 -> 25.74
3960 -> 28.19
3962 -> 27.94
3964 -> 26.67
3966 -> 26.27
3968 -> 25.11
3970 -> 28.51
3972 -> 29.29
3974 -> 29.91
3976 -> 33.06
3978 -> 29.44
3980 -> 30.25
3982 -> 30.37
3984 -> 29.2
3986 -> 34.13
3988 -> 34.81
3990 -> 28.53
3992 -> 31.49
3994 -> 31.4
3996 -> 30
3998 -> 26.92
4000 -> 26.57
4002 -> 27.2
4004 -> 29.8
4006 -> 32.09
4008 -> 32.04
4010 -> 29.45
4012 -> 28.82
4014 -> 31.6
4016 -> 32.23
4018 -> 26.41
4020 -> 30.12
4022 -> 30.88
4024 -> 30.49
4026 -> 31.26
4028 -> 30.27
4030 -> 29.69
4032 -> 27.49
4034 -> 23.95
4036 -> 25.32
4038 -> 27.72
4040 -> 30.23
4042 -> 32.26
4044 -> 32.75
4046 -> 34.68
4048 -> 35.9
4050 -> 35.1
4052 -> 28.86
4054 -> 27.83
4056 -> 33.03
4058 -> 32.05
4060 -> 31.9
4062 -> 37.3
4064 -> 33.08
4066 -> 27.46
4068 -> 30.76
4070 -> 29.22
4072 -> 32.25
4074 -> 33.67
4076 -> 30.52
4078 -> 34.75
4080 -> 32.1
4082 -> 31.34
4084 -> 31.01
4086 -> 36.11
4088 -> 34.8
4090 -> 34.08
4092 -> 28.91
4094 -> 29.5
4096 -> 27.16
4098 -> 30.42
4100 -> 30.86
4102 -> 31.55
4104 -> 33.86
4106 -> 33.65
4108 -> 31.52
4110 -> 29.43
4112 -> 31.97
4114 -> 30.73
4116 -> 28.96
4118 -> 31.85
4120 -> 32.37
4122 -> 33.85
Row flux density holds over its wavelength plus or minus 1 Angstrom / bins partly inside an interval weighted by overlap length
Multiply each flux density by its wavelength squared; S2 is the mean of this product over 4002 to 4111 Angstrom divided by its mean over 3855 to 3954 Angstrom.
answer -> 1.3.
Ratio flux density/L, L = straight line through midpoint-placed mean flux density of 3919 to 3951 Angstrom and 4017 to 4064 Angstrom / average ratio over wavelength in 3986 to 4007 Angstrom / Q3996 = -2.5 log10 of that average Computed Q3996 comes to -0.02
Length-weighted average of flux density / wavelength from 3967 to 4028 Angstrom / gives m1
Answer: 30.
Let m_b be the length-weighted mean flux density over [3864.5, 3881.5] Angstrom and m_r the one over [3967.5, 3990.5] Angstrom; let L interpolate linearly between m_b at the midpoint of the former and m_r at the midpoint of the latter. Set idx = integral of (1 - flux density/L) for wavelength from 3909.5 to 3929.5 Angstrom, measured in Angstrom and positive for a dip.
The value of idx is 1.4 Angstrom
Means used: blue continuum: 27.2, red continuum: 30.4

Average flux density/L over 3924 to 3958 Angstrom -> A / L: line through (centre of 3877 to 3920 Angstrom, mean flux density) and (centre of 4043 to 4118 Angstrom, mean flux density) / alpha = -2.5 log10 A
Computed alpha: -0.07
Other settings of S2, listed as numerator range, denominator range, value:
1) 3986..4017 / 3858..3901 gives 1.28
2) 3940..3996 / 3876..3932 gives 1.19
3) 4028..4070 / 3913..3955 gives 1.16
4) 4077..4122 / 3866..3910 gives 1.37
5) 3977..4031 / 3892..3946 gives 1.18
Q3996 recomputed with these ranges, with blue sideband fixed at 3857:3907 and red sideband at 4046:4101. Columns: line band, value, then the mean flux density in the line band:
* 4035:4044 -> 0.05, 29.3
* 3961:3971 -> 0.06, 26.9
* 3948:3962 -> -0.06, 29.5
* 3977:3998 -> -0.06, 30.8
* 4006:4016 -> -0.03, 30.8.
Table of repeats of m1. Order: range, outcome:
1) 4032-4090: 31.6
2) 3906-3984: 28.2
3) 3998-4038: 29.1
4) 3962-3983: 28.8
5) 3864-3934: 26.1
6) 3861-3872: 27.2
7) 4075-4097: 31.8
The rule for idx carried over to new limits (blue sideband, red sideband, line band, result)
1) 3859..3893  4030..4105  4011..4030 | -0.1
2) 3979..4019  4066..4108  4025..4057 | 0.5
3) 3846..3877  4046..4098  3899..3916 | 0.8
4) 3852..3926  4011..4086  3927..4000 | -2.2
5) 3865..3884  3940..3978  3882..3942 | 4.2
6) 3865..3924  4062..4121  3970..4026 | -2.6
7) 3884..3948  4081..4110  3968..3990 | -1.8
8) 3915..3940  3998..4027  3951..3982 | -0.7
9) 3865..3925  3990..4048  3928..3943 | -0.2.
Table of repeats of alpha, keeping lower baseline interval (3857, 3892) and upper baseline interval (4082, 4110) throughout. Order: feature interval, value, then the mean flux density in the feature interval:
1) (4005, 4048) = -0.008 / 30.1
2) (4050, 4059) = -0.012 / 31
